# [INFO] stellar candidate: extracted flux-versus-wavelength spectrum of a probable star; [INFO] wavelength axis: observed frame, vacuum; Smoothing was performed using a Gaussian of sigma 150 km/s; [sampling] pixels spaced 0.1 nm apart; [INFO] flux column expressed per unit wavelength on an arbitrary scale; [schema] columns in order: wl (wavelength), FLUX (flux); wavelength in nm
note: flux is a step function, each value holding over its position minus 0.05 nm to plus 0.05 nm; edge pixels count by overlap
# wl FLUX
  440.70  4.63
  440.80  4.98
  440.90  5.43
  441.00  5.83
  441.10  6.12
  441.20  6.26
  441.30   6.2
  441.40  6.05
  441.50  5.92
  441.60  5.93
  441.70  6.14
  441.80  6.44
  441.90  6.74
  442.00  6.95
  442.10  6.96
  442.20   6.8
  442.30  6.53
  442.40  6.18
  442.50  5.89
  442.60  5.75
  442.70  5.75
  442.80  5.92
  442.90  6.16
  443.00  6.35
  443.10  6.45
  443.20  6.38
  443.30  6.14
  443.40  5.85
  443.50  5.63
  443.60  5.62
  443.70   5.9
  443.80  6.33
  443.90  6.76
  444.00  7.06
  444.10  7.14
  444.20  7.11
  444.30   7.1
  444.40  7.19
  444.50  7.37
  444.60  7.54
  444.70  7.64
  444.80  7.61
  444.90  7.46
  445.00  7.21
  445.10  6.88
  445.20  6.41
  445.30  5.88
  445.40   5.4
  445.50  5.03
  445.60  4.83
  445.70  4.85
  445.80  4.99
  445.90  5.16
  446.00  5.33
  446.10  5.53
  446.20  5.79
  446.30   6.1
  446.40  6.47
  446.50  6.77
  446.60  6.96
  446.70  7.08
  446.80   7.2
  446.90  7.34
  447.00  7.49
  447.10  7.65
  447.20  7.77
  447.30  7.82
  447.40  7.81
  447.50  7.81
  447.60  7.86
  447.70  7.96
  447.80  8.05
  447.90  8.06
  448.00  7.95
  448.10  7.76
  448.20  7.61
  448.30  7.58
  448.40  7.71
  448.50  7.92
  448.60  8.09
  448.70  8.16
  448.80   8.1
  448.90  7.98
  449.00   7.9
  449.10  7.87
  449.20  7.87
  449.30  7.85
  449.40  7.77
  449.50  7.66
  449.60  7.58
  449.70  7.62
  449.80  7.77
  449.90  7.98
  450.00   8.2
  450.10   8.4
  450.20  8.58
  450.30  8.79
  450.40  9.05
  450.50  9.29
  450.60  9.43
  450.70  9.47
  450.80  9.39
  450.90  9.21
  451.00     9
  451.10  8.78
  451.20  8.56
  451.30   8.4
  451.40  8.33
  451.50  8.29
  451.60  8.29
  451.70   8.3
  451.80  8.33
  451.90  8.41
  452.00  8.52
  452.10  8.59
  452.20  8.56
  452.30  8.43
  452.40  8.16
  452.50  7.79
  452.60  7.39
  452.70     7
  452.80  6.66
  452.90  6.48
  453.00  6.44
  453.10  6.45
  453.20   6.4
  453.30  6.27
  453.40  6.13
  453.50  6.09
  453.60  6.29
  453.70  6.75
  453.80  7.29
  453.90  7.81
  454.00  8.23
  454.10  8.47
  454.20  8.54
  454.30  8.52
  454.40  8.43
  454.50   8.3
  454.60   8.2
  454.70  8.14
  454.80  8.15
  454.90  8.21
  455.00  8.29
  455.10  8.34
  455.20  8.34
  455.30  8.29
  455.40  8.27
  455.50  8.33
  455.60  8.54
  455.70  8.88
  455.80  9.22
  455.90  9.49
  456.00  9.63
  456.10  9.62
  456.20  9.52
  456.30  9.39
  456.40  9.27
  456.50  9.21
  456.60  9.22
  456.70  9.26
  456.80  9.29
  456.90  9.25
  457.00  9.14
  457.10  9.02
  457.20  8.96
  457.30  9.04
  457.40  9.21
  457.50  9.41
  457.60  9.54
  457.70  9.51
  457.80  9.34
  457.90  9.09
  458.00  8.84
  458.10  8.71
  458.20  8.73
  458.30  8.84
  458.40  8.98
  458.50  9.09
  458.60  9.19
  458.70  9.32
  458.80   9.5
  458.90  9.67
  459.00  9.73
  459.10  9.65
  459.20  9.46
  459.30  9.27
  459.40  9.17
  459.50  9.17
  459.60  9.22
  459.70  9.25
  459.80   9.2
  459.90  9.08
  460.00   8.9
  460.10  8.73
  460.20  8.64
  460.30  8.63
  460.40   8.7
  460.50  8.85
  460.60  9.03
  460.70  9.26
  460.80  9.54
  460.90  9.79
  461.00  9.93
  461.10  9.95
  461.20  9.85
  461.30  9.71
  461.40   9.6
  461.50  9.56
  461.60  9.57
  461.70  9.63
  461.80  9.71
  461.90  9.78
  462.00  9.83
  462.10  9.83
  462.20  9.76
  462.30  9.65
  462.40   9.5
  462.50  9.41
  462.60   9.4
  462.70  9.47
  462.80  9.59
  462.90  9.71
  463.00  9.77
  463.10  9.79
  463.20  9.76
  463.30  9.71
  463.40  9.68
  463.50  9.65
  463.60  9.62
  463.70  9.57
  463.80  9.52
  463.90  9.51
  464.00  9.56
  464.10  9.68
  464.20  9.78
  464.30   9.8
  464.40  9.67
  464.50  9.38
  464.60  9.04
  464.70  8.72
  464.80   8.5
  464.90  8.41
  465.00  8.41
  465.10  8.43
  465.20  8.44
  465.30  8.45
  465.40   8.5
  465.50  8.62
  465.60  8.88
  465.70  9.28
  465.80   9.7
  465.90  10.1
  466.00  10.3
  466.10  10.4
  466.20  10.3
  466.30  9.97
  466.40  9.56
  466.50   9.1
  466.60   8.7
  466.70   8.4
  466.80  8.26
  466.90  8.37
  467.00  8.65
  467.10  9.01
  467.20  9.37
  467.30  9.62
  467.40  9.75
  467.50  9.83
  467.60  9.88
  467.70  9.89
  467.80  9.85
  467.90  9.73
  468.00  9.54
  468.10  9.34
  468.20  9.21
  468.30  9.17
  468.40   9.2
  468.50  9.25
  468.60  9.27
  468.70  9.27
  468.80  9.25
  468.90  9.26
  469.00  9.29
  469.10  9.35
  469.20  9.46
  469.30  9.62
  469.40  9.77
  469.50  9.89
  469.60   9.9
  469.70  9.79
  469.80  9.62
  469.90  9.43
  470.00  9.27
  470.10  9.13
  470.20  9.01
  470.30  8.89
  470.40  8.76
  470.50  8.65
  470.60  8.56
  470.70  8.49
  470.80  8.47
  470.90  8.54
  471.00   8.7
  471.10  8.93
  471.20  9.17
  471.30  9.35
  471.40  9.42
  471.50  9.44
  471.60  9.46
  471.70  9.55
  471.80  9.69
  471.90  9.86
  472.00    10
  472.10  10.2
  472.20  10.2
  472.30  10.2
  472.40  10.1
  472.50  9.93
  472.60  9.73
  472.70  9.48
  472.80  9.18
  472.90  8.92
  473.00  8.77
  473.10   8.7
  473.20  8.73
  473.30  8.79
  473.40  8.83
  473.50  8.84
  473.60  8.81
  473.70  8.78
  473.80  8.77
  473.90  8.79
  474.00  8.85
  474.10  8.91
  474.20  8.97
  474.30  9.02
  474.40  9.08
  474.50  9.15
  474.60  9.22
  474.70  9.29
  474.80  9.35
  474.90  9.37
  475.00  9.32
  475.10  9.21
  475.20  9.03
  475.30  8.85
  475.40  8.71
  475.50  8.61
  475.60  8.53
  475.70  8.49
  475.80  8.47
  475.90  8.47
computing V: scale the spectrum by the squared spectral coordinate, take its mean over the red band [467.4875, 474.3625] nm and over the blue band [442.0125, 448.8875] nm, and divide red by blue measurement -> 1.53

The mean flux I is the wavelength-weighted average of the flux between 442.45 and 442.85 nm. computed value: 5.83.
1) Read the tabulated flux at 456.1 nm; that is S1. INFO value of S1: 9.62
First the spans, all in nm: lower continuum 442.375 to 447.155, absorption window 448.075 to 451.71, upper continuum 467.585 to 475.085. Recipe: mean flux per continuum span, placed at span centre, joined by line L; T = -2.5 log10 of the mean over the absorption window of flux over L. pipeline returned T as -0.191 mag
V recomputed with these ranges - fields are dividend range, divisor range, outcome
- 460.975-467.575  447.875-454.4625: 1.25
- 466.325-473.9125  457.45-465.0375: 1.03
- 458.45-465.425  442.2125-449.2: 1.47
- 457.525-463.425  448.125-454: 1.24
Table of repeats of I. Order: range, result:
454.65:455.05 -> 8.2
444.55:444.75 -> 7.59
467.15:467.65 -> 9.69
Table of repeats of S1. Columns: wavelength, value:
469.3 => 9.62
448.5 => 7.92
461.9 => 9.78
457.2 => 8.96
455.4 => 8.27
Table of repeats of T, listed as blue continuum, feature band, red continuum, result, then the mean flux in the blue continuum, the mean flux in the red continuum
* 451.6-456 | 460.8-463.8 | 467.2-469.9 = -0.099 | 7.88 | 9.53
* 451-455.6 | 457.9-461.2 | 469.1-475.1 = -0.110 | 7.85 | 9.24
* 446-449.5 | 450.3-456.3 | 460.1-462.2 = 0.015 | 7.49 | 9.46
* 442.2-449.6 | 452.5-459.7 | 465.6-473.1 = -0.071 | 6.88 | 9.38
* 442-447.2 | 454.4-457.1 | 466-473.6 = -0.147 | 6.43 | 9.33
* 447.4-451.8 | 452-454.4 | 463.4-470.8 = 0.146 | 8.23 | 9.28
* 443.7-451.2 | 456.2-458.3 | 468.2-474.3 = -0.125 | 7.43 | 9.24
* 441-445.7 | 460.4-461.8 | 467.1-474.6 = -0.155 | 6.39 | 9.29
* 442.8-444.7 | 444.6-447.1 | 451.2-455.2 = 0.078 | 6.57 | 7.75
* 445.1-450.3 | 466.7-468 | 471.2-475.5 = -0.066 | 7.21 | 9.25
